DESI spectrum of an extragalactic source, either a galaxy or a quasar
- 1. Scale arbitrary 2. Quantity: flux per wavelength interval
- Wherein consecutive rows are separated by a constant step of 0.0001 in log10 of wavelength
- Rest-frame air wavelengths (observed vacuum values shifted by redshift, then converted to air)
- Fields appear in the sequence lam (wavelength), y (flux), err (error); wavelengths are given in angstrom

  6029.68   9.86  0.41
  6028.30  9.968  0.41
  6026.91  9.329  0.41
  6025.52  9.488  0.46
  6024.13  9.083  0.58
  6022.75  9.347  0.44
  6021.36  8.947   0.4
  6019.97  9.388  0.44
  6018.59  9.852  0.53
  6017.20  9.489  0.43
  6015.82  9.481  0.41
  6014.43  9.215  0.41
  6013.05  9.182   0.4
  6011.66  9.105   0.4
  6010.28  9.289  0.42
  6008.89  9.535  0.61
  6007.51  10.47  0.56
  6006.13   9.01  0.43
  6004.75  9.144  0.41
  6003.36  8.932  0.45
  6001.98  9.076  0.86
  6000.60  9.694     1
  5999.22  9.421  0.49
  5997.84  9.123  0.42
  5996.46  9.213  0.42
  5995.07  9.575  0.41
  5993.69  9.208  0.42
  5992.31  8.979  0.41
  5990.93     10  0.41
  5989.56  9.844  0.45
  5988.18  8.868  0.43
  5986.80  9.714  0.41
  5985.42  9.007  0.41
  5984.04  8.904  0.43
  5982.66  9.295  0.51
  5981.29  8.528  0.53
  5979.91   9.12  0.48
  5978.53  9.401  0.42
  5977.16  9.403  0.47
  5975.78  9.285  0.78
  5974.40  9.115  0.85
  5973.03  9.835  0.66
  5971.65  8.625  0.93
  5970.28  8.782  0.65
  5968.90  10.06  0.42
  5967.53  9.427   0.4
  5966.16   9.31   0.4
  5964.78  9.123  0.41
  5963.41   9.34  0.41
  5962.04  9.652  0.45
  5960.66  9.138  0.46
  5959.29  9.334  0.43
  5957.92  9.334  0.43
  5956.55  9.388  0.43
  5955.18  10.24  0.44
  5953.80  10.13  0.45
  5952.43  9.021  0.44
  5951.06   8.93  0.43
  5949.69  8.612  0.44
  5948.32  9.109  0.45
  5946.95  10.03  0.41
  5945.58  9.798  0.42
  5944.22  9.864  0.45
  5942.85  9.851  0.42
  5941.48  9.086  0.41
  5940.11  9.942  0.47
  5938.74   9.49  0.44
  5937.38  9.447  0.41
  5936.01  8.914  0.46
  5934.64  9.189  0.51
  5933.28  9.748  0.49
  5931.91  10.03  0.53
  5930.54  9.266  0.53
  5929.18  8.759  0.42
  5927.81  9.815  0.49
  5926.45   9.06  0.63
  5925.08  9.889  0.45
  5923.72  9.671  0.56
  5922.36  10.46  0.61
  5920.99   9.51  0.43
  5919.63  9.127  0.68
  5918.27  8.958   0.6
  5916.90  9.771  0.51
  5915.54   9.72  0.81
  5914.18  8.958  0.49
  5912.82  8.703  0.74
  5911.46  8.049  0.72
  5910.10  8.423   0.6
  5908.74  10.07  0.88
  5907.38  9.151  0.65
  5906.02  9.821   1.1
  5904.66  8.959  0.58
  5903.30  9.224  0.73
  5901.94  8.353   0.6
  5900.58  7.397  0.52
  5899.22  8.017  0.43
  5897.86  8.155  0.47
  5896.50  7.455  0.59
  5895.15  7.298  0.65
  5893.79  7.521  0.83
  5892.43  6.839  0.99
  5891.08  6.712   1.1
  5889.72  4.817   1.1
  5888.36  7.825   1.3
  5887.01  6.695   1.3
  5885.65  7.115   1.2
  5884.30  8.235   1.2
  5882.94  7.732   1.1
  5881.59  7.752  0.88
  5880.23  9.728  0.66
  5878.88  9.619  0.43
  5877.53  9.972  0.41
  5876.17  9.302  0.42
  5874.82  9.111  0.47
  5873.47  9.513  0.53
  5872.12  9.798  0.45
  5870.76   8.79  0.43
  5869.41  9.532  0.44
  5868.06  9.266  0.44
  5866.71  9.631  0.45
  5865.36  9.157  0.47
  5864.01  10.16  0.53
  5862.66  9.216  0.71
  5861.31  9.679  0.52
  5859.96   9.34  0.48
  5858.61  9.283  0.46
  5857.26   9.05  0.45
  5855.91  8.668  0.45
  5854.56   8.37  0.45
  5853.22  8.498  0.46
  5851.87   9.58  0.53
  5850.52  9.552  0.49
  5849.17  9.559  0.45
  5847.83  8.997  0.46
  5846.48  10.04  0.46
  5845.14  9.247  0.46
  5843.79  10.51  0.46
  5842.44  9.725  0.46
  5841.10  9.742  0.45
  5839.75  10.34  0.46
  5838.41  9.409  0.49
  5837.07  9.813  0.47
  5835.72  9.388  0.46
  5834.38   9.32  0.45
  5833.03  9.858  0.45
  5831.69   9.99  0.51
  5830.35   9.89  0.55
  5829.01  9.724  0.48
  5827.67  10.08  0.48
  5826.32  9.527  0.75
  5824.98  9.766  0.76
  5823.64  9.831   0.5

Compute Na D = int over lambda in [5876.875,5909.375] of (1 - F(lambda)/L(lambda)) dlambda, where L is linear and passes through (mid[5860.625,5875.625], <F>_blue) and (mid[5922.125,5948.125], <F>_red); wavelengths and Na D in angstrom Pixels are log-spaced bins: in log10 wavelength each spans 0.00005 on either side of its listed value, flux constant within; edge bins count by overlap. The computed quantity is 4.8 angstrom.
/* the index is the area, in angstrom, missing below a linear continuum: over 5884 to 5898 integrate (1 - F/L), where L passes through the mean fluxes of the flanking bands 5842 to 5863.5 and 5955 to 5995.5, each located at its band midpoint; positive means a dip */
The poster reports 3.4 angstrom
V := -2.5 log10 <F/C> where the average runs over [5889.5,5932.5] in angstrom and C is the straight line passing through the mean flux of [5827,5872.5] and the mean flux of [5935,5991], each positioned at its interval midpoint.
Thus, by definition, 0.08 mag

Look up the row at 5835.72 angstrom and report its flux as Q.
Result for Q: 9.388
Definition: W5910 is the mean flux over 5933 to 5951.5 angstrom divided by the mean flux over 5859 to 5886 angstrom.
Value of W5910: 1.03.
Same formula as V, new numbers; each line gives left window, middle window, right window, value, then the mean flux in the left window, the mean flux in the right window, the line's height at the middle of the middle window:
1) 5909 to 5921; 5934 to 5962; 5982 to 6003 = -0.03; 9.04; 9.32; 9.16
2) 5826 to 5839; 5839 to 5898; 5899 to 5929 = 0.08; 9.7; 9.15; 9.46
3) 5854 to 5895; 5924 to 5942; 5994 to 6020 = -0.06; 8.59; 9.38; 8.94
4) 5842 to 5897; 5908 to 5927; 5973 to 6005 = -0.04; 8.75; 9.27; 8.96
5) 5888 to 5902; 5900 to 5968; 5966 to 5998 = -0.15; 7.25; 9.28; 8.16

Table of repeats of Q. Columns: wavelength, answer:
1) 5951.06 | 8.93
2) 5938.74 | 9.49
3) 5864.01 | 10.16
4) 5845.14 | 9.247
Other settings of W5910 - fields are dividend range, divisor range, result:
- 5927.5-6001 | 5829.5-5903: 1.06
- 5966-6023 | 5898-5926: 1.02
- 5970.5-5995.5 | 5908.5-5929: 0.99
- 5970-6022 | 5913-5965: 0.98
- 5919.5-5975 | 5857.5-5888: 1.05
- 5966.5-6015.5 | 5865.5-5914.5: 1.10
